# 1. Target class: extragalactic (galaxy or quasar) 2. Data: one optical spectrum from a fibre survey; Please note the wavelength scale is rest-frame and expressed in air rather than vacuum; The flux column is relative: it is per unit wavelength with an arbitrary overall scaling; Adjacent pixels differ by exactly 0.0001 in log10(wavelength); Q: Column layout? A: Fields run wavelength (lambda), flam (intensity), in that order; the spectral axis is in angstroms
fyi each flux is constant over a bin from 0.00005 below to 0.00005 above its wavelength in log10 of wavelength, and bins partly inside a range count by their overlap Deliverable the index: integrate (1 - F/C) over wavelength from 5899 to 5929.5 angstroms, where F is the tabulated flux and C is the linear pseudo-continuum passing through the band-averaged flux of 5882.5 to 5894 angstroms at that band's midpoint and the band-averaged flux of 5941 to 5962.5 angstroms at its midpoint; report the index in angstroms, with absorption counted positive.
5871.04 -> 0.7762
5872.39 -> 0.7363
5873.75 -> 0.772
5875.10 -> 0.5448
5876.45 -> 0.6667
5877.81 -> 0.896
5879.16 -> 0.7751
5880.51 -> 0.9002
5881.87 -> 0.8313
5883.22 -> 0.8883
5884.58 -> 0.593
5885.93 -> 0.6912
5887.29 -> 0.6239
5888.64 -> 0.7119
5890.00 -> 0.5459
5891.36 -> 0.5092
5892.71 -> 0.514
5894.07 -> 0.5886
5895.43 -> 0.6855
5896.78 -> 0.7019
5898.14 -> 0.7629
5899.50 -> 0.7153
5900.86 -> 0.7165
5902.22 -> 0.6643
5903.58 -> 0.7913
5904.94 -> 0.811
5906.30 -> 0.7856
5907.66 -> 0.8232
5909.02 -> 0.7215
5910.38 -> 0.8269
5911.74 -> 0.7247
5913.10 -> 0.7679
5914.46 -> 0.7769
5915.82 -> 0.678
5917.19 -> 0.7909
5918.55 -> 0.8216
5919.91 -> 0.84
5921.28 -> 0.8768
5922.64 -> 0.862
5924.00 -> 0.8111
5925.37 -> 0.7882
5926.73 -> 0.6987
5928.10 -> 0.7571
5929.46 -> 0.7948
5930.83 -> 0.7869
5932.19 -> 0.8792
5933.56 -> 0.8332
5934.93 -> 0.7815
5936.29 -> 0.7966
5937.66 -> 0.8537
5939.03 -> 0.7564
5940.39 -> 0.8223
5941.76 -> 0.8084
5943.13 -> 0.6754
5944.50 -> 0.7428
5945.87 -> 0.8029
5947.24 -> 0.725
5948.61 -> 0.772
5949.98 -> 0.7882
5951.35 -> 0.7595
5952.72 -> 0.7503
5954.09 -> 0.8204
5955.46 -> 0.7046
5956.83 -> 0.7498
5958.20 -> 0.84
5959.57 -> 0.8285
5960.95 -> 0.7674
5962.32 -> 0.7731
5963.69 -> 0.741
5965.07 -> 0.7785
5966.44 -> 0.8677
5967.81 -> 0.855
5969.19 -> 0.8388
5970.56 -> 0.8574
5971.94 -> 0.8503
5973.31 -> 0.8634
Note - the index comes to -3.9 angstroms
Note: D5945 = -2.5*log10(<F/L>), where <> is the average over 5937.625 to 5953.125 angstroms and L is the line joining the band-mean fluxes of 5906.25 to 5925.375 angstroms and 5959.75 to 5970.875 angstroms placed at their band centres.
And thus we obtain 0.05 mag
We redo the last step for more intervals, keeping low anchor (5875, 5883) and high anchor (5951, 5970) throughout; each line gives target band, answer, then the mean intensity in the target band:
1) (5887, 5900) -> 0.24 mag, 0.635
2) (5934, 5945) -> 0.01 mag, 0.781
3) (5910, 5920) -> 0.03 mag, 0.774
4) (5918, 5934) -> -0.03 mag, 0.812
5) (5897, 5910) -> 0.05 mag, 0.754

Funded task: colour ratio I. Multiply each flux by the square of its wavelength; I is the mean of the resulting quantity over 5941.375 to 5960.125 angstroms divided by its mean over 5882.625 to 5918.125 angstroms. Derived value 1.10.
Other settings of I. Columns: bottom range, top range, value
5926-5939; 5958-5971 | 1.03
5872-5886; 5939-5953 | 1.03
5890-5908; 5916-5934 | 1.18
